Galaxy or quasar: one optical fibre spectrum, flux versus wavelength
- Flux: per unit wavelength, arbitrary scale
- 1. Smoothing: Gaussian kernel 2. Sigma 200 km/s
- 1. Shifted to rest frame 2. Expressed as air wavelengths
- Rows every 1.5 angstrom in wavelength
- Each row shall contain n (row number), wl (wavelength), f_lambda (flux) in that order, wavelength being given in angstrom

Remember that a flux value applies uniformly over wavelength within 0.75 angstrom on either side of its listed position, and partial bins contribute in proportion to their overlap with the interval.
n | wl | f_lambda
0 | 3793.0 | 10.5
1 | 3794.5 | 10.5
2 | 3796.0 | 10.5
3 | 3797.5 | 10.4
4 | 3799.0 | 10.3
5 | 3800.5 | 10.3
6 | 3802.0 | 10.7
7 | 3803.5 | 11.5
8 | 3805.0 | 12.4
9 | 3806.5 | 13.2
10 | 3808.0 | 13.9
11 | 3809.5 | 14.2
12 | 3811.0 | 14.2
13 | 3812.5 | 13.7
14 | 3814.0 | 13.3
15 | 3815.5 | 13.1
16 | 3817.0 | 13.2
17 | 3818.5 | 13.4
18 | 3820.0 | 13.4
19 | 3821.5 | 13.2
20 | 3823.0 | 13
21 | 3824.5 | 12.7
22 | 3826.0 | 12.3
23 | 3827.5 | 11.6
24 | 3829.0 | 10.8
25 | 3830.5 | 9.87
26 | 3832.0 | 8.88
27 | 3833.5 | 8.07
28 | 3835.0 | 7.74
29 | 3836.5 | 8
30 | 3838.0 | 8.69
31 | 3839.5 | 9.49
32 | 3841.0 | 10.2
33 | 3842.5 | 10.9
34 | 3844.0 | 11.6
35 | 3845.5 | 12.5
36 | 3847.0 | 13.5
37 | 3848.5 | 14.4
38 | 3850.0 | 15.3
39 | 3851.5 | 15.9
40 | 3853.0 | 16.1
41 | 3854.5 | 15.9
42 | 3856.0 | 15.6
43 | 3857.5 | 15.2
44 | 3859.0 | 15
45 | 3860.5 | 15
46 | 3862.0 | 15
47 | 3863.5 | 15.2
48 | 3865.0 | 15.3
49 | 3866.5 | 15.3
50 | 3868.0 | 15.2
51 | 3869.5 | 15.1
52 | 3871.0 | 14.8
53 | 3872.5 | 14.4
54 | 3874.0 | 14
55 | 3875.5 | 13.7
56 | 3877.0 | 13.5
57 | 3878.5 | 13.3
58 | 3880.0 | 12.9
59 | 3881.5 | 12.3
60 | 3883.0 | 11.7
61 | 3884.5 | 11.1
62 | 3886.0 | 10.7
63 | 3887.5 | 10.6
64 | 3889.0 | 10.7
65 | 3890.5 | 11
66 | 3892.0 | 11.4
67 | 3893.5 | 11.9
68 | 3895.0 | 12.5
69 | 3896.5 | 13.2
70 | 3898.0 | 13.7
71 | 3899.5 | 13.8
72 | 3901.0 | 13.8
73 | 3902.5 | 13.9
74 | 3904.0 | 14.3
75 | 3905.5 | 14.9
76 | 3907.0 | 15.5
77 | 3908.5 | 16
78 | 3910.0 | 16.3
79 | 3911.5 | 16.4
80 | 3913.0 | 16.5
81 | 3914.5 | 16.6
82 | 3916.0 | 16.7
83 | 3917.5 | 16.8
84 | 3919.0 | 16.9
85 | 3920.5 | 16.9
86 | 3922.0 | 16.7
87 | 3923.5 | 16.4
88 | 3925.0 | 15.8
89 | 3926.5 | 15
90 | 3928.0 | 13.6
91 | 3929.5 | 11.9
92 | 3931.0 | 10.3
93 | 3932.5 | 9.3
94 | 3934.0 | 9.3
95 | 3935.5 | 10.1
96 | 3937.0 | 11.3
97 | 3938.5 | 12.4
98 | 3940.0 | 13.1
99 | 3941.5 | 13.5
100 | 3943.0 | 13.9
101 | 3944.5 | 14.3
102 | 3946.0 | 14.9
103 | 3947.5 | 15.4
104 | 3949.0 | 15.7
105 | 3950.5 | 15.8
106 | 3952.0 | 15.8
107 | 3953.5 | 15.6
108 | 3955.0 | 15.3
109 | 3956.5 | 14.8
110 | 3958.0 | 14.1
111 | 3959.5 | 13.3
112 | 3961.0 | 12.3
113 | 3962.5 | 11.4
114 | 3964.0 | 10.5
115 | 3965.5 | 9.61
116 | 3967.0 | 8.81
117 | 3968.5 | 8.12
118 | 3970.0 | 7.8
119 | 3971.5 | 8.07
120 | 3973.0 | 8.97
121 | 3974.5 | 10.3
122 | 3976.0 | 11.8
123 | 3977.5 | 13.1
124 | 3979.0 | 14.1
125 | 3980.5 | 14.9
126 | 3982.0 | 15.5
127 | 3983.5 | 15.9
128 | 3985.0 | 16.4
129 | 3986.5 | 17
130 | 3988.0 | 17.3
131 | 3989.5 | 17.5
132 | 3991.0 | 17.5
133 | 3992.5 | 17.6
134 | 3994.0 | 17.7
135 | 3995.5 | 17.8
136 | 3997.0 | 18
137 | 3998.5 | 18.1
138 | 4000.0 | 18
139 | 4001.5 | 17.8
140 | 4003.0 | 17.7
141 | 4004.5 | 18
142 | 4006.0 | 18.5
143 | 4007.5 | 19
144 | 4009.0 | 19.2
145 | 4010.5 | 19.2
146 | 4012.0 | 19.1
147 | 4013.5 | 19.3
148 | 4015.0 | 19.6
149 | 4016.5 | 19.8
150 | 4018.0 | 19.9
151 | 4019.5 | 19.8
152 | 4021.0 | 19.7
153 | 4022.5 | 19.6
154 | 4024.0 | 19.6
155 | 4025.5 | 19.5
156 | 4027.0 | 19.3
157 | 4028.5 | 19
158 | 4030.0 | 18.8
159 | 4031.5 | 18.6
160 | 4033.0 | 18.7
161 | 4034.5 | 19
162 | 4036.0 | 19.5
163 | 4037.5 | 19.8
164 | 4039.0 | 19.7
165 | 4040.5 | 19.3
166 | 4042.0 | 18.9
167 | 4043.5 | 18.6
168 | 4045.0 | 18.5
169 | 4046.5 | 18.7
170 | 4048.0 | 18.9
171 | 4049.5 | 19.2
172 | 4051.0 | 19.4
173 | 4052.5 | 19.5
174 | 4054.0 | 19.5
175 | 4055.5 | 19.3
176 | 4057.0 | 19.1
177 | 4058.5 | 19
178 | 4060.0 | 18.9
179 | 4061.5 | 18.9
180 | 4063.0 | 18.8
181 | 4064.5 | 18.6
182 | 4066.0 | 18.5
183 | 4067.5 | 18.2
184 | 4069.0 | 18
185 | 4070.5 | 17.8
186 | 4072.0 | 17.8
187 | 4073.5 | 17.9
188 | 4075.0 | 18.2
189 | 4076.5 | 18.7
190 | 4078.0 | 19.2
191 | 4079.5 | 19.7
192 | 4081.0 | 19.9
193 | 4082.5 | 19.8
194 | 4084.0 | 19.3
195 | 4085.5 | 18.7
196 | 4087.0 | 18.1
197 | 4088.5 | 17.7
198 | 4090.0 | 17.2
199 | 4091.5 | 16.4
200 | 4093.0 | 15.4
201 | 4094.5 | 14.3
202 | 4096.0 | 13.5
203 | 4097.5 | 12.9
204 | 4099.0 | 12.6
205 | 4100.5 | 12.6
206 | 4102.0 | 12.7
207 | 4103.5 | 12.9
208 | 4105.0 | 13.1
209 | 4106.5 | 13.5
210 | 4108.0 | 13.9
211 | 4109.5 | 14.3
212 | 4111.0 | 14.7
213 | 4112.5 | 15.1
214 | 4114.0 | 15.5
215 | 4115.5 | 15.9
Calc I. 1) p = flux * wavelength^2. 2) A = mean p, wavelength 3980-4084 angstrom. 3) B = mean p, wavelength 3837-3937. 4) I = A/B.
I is 1.5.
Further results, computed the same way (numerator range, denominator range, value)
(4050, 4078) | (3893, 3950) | 1.41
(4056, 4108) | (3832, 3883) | 1.43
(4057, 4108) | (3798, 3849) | 1.65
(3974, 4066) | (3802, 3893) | 1.56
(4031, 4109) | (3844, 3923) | 1.35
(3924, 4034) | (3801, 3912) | 1.26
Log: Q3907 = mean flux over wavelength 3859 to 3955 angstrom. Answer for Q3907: 14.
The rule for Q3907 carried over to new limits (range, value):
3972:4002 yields 15.7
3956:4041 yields 16.4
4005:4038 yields 19.3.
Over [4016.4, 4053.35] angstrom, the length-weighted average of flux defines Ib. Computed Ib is 19.2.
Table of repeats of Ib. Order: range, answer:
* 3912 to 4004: 14.2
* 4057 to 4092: 18.5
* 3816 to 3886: 12.9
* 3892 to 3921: 15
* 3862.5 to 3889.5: 13.4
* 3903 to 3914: 15.7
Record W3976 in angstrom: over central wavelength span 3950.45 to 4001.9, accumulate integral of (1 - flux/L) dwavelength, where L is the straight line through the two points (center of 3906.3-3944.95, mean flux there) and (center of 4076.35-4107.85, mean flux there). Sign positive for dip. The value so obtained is 2.4 angstrom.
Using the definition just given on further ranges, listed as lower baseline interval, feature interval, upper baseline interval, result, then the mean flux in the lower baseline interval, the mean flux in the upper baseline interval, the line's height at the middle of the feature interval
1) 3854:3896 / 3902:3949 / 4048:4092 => 1.4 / 13.5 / 18.7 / 14.8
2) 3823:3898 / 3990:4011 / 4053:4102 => -3.0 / 12.7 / 17.6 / 15.8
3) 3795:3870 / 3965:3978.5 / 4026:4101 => 5.3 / 12.7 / 18.2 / 16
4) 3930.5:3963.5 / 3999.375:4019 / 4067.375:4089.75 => -3.8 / 13.3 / 18.6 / 15.8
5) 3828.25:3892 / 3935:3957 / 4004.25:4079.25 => 2.2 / 12.7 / 19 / 15.7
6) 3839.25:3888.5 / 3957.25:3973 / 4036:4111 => 5.2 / 13.7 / 17.4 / 15.5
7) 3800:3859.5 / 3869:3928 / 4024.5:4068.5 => 1.7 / 12.4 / 19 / 14.5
